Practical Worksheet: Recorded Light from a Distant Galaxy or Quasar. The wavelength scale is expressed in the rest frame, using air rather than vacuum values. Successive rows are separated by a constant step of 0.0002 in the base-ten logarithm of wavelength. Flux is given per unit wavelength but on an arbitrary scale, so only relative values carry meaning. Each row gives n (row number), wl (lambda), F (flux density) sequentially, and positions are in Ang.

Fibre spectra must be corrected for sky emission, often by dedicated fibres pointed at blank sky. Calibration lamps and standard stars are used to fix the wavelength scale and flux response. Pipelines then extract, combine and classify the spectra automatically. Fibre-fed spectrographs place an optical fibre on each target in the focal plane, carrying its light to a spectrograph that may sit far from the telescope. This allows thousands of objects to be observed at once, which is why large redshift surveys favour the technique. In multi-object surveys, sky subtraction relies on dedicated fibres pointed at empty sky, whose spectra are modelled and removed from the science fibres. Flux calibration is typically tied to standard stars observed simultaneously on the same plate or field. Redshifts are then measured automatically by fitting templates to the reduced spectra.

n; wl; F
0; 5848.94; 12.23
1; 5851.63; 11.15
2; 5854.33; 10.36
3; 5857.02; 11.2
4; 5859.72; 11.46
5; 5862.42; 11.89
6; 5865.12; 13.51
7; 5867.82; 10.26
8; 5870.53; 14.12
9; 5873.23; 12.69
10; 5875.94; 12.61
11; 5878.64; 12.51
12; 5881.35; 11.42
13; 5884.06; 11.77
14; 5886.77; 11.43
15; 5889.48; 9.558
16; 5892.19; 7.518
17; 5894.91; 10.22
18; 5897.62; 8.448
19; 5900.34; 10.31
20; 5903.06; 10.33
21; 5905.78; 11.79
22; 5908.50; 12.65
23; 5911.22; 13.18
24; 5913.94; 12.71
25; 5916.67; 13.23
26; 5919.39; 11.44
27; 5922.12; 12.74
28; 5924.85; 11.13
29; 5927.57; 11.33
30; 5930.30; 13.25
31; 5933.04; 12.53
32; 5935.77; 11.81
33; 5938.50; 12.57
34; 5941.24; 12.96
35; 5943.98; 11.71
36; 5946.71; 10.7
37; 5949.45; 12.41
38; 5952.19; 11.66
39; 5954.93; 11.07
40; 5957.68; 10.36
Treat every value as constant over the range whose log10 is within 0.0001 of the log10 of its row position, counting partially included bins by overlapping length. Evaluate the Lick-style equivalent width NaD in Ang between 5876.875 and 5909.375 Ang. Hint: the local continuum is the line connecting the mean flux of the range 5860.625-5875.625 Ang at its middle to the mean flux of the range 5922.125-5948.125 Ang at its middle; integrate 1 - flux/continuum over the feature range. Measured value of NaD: 4.4 Ang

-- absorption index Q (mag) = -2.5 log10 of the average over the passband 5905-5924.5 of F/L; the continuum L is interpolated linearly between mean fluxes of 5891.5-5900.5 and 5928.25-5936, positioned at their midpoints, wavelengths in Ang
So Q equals -0.154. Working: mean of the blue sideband 9.08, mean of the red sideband 12.5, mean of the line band 12.5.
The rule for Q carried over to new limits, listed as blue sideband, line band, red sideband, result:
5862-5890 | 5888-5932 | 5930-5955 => 0.08 mag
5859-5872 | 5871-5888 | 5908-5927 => 0.01 mag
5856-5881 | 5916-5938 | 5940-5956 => -0.03 mag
